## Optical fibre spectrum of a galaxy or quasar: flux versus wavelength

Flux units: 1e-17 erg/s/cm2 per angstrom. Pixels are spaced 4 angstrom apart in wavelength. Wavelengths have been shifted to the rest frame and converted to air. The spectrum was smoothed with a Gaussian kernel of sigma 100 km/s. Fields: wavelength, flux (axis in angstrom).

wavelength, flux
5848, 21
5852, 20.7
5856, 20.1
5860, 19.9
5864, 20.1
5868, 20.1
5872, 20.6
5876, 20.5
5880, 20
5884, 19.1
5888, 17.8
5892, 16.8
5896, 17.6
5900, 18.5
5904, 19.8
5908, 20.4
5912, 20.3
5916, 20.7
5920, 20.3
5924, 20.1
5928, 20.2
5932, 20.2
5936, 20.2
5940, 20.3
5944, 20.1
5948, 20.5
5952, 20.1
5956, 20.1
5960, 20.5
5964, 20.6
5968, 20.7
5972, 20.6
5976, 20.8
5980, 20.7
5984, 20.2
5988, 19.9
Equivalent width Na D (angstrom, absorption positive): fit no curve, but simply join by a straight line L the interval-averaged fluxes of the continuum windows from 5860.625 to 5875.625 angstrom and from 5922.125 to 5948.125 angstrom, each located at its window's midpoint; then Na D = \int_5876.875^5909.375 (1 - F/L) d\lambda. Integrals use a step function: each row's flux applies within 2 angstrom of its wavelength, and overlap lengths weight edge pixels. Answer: 2.3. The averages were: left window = 20.3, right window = 20.2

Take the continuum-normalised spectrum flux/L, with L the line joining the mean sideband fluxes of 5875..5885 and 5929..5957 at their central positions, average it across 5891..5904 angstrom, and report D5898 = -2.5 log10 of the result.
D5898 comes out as 0.11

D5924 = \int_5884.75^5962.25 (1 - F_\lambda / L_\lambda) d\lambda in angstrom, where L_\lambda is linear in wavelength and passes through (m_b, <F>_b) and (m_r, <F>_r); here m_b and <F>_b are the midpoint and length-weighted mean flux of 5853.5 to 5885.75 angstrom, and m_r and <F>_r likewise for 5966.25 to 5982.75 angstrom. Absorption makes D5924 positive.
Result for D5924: 2.6 angstrom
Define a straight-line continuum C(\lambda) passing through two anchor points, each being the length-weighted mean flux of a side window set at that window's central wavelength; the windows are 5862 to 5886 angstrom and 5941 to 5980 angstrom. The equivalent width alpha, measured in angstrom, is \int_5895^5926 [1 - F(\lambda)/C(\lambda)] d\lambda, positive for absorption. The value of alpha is 0.7 angstrom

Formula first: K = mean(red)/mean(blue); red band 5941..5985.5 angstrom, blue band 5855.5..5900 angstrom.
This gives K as 1.06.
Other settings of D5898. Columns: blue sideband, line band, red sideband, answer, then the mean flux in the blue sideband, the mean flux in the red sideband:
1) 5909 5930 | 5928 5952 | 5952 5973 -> 0.01 mag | 20.3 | 20.5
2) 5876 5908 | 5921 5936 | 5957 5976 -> -0.03 mag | 18.8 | 20.6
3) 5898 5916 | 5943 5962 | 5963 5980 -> 0.01 mag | 19.9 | 20.7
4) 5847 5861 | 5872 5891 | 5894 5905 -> 0.00 mag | 20.4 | 18.5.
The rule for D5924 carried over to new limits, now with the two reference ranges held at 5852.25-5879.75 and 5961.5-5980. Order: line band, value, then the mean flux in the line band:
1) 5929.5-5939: 0.1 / 20.2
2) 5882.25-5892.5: 1.2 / 18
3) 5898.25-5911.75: 0.5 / 19.7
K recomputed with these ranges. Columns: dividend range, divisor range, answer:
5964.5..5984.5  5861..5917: 1.06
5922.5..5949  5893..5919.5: 1.04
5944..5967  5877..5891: 1.08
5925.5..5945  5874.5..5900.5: 1.09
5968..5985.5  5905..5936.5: 1.02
